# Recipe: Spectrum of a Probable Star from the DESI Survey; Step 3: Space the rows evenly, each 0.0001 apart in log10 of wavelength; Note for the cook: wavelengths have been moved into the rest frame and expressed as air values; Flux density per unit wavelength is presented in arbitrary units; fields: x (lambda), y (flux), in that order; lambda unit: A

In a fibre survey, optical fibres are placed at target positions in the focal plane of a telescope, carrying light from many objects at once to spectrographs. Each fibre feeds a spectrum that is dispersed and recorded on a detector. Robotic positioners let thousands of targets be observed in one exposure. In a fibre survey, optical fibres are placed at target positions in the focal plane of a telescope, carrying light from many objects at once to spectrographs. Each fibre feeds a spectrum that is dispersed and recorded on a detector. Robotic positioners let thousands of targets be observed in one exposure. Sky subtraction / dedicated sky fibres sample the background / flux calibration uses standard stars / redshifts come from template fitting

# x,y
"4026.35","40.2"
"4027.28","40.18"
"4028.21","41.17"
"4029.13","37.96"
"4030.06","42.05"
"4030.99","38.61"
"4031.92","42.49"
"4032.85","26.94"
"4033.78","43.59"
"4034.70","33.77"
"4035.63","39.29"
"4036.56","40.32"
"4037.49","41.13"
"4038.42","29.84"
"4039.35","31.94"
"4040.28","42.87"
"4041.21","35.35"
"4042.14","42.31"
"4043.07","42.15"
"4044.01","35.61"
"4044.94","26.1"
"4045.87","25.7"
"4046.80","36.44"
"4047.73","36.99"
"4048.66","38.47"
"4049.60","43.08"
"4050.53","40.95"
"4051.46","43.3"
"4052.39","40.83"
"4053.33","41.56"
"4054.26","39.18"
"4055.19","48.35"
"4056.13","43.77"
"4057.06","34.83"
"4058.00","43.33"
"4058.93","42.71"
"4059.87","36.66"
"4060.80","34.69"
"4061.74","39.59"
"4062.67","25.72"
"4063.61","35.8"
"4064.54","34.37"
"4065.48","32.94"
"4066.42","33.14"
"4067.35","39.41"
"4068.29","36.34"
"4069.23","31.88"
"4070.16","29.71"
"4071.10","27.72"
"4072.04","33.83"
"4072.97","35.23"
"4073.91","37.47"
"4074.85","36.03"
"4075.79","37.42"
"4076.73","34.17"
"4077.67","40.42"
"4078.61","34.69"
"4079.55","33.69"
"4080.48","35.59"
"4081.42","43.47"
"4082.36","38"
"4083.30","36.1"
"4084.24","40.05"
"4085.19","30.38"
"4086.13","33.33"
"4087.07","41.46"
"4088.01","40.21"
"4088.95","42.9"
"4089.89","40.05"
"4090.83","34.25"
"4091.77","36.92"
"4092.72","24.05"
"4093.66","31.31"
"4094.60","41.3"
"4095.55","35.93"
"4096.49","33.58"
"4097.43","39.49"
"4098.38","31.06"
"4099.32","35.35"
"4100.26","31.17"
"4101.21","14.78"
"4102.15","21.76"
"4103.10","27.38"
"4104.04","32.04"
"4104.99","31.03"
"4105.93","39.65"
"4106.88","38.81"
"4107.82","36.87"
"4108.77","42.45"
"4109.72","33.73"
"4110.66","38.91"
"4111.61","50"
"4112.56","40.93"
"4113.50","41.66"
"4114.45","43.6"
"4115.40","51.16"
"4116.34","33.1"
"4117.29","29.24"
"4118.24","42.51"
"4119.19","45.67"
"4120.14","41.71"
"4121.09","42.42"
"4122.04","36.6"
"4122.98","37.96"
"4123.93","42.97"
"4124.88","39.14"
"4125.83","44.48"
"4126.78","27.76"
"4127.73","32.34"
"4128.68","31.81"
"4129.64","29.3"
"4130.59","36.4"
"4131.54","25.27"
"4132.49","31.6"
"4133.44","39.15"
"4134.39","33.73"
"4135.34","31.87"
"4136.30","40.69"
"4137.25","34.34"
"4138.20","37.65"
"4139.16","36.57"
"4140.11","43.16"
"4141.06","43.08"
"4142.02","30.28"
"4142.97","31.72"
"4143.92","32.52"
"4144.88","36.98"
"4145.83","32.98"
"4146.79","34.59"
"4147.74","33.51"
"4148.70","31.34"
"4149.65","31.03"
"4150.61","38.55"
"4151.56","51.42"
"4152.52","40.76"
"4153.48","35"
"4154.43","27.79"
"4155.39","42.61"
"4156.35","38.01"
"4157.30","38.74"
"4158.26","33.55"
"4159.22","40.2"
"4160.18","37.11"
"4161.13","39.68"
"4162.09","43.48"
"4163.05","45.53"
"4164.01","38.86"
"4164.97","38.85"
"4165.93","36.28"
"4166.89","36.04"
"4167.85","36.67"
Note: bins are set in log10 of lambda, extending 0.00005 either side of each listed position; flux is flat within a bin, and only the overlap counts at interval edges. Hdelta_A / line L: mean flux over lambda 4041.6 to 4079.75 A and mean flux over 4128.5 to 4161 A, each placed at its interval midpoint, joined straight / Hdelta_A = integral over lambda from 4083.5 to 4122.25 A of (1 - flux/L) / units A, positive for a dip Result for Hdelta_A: -0.3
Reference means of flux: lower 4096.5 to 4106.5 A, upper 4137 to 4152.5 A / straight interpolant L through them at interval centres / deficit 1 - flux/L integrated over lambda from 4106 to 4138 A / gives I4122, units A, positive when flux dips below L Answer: -4.5 A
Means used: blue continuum 30.6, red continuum 36.4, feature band 37.8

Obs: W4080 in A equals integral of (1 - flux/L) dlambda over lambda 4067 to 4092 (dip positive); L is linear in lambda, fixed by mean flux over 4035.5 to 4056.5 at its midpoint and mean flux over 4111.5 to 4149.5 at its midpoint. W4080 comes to 1.0 A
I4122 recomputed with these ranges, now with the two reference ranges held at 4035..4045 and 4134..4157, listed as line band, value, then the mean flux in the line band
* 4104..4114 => -0.7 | 39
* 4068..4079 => 0.7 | 34.5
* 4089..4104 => 1.9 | 32.2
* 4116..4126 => -0.8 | 39.6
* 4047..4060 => -1.3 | 41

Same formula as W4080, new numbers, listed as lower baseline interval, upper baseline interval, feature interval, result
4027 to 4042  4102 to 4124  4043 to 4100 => 2.7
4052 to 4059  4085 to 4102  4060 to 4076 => 2.1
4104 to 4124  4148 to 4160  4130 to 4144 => 1.1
